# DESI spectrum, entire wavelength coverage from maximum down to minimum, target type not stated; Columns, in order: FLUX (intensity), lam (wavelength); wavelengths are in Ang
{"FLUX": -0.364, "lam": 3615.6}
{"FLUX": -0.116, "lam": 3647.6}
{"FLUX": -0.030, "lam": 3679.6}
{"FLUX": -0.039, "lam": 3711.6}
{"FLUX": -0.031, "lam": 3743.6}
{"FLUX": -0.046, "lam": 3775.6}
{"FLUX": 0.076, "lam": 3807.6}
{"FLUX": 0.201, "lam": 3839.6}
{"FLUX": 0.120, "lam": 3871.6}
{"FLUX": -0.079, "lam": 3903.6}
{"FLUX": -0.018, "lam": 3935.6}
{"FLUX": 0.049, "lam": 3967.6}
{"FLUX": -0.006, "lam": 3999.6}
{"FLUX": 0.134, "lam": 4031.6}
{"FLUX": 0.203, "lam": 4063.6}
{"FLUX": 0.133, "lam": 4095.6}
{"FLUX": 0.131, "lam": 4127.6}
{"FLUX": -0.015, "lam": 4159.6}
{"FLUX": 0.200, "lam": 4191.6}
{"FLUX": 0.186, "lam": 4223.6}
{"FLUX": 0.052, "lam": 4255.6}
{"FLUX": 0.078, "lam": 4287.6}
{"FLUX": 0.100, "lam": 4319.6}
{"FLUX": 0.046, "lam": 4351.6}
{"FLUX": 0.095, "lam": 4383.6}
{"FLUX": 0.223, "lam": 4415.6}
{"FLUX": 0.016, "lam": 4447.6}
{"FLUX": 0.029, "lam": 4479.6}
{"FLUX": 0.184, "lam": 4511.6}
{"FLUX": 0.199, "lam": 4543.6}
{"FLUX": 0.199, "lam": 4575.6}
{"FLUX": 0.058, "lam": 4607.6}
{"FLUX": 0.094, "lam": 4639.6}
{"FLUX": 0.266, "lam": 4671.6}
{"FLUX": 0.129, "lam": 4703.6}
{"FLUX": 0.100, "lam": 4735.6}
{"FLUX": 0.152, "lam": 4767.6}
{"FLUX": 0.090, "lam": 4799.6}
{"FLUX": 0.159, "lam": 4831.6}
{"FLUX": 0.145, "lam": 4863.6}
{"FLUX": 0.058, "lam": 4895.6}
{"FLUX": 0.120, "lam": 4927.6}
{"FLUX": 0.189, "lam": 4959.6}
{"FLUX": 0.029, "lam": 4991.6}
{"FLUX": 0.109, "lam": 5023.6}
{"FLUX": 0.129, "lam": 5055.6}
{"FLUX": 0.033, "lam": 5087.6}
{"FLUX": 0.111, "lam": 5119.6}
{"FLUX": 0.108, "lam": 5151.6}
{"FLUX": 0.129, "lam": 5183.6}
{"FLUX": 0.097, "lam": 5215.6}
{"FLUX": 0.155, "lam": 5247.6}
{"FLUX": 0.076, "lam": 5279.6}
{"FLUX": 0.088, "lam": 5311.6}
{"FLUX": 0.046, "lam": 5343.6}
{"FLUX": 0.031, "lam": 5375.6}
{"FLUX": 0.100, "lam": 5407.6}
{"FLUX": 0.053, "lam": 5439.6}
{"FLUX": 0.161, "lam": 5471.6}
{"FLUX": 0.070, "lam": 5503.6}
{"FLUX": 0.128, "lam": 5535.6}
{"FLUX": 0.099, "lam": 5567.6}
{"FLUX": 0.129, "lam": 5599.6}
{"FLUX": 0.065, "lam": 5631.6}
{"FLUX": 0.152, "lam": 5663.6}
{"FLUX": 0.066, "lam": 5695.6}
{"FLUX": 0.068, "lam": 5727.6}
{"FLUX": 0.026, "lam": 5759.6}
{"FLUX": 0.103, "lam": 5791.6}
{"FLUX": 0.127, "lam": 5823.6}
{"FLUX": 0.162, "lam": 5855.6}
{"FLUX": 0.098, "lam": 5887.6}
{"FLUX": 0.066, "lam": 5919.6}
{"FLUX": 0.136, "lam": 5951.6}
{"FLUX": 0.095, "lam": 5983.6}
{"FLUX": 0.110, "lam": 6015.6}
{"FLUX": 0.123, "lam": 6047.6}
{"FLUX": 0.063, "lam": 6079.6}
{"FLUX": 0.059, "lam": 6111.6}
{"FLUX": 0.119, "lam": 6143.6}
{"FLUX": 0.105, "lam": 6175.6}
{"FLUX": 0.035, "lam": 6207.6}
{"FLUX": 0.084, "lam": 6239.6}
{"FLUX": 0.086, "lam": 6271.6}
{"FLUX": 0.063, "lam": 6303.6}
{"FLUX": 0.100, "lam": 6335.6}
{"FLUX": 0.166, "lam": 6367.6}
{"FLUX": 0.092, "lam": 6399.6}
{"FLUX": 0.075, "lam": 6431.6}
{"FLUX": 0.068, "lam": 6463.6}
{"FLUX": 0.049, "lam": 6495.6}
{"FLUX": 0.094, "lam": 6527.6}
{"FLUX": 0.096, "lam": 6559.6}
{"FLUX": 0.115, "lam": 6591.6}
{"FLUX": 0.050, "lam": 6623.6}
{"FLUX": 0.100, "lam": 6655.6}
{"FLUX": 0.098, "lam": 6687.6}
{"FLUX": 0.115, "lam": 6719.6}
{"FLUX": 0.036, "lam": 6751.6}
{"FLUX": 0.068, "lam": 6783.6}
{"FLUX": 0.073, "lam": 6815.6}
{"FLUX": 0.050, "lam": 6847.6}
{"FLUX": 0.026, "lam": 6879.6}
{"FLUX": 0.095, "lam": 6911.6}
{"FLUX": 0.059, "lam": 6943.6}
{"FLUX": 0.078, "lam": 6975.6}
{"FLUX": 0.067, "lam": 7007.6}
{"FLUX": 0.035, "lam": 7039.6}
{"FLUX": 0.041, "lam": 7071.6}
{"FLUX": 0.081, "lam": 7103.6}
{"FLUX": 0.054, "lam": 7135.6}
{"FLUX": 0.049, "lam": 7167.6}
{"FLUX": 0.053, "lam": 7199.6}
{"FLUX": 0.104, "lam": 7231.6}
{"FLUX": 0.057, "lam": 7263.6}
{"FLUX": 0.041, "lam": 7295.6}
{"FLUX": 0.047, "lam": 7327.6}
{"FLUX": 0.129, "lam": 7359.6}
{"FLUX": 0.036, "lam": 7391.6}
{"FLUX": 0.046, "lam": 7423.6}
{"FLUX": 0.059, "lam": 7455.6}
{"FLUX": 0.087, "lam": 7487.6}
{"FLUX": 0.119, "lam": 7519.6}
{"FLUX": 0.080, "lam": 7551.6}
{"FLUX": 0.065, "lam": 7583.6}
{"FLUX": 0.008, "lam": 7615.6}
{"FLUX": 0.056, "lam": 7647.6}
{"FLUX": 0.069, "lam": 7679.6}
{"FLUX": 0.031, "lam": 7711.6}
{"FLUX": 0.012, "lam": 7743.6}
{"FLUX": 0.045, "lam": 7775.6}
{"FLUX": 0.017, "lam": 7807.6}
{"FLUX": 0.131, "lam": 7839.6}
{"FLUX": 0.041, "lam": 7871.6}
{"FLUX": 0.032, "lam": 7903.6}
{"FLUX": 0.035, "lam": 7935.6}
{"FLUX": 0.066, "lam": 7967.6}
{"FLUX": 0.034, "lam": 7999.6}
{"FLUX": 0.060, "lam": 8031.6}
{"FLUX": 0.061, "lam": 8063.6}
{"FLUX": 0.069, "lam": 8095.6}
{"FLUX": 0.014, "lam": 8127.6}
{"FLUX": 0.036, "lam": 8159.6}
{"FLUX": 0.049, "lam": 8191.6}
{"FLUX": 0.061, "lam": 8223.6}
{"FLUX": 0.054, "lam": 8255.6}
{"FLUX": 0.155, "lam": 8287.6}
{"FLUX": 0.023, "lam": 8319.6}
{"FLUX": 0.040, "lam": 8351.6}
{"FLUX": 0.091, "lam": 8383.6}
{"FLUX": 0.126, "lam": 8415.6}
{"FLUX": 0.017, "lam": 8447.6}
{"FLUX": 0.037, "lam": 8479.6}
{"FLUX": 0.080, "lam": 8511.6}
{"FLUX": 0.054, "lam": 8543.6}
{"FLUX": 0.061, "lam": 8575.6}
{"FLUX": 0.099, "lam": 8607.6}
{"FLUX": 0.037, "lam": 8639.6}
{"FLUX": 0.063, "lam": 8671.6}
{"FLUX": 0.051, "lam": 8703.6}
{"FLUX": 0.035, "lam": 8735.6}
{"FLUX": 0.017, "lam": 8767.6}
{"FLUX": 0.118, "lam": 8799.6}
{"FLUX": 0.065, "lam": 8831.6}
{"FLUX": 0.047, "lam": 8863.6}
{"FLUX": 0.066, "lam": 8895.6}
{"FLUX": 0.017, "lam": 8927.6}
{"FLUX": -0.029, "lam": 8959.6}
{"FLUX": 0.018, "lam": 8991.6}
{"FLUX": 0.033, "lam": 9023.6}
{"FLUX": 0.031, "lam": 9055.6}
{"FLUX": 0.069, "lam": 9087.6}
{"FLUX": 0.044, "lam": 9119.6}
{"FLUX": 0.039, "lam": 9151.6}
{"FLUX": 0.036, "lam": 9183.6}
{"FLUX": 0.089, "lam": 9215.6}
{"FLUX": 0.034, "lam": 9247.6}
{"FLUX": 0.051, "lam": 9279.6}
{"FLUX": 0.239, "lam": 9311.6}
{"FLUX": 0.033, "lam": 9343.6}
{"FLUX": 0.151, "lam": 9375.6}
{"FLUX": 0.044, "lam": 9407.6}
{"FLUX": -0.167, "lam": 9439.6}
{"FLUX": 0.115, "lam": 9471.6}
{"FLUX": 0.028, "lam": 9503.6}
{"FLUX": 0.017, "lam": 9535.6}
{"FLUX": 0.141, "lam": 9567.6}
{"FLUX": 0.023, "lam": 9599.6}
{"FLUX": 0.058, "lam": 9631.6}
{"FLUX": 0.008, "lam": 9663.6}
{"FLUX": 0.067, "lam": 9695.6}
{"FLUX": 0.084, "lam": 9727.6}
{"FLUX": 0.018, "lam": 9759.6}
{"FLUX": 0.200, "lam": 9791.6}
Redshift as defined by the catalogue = 0.12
